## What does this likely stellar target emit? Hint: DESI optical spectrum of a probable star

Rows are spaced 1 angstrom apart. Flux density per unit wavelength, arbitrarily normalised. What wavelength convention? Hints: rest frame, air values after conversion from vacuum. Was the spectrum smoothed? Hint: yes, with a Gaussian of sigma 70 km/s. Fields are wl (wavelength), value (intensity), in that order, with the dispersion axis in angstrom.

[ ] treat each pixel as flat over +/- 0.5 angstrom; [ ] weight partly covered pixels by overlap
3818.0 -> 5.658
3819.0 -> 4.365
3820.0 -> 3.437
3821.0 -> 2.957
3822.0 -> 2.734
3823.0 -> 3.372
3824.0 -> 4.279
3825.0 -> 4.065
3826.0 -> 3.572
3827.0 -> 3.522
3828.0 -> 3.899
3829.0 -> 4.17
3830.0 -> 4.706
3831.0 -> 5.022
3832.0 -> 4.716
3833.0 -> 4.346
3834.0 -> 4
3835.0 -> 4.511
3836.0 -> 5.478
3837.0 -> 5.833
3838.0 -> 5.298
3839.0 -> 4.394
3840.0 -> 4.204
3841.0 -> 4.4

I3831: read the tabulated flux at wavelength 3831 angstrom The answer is 5.022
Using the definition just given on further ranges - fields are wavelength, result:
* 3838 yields 5.298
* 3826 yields 3.572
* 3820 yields 3.437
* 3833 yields 4.346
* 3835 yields 4.511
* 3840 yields 4.204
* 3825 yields 4.065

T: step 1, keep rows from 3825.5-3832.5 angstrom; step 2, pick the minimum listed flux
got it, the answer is 3.522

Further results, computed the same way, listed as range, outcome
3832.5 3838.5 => 4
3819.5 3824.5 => 2.734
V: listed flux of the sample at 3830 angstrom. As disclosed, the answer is 4.706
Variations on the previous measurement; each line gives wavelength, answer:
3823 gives 3.372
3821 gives 2.957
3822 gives 2.734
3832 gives 4.716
